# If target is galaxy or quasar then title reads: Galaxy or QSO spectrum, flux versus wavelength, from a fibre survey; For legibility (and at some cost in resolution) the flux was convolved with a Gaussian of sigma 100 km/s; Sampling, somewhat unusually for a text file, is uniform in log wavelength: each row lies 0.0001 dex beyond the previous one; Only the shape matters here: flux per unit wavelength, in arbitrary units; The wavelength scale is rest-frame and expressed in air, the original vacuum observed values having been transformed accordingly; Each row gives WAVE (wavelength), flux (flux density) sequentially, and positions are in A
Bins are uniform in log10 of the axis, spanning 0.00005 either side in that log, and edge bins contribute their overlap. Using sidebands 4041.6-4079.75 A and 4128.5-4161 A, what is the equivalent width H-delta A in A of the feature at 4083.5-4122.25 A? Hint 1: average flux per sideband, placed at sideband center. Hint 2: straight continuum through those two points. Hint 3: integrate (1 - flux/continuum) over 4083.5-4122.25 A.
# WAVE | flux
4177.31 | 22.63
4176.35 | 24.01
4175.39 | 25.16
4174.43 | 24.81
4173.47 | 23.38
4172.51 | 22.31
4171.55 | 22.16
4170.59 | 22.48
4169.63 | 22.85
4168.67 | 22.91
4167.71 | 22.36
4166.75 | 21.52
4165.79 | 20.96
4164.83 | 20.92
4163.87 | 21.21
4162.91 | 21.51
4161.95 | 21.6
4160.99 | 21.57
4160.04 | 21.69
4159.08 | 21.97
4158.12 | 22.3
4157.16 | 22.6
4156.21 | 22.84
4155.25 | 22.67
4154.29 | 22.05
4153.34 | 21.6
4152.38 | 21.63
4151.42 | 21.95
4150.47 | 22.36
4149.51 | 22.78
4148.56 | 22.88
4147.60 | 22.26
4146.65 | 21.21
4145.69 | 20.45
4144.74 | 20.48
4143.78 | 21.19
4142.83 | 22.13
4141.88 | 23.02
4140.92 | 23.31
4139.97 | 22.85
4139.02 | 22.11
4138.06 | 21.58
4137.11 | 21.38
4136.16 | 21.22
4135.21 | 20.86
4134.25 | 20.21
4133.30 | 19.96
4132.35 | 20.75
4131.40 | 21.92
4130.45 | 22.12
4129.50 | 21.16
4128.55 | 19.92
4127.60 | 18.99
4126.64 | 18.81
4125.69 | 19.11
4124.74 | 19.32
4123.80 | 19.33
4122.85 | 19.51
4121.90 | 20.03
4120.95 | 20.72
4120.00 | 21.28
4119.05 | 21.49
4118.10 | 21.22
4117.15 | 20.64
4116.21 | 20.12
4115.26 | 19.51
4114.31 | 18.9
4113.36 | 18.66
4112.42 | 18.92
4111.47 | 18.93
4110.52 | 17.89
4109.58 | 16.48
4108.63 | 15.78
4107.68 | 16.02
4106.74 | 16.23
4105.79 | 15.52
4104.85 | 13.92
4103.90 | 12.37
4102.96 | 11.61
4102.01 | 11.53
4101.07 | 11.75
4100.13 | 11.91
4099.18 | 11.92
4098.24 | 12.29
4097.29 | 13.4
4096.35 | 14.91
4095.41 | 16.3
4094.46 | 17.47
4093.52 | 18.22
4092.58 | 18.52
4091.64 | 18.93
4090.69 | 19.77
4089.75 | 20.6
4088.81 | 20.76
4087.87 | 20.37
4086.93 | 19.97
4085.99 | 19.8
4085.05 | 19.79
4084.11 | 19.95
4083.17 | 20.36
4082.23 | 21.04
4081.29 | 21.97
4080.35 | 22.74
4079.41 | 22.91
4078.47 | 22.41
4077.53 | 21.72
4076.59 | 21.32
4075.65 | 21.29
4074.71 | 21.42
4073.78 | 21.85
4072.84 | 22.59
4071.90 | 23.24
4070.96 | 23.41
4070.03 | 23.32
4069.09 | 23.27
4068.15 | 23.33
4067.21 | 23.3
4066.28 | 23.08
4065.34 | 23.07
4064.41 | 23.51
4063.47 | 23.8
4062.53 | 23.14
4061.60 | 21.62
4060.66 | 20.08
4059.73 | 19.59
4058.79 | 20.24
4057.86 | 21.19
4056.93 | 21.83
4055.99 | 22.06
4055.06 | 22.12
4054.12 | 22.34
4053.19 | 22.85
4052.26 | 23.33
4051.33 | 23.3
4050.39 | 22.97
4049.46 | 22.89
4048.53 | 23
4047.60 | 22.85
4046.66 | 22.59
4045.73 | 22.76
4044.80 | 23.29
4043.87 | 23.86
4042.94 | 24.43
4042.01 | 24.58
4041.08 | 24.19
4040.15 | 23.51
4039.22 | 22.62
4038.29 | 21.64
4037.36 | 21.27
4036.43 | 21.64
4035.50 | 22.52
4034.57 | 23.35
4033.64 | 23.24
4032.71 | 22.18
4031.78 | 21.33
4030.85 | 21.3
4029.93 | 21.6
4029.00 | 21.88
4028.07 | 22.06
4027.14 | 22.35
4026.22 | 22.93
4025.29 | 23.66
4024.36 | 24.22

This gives 8.3 A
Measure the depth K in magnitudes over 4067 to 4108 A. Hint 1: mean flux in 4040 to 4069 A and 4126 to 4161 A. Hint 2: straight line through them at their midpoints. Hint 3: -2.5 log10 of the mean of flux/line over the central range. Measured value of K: 0.191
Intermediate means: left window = 22.7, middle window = 18.7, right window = 21.6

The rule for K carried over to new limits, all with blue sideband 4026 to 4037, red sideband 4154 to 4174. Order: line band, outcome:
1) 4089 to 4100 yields 0.32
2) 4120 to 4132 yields 0.10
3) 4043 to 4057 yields -0.03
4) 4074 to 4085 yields 0.03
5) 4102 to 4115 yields 0.34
